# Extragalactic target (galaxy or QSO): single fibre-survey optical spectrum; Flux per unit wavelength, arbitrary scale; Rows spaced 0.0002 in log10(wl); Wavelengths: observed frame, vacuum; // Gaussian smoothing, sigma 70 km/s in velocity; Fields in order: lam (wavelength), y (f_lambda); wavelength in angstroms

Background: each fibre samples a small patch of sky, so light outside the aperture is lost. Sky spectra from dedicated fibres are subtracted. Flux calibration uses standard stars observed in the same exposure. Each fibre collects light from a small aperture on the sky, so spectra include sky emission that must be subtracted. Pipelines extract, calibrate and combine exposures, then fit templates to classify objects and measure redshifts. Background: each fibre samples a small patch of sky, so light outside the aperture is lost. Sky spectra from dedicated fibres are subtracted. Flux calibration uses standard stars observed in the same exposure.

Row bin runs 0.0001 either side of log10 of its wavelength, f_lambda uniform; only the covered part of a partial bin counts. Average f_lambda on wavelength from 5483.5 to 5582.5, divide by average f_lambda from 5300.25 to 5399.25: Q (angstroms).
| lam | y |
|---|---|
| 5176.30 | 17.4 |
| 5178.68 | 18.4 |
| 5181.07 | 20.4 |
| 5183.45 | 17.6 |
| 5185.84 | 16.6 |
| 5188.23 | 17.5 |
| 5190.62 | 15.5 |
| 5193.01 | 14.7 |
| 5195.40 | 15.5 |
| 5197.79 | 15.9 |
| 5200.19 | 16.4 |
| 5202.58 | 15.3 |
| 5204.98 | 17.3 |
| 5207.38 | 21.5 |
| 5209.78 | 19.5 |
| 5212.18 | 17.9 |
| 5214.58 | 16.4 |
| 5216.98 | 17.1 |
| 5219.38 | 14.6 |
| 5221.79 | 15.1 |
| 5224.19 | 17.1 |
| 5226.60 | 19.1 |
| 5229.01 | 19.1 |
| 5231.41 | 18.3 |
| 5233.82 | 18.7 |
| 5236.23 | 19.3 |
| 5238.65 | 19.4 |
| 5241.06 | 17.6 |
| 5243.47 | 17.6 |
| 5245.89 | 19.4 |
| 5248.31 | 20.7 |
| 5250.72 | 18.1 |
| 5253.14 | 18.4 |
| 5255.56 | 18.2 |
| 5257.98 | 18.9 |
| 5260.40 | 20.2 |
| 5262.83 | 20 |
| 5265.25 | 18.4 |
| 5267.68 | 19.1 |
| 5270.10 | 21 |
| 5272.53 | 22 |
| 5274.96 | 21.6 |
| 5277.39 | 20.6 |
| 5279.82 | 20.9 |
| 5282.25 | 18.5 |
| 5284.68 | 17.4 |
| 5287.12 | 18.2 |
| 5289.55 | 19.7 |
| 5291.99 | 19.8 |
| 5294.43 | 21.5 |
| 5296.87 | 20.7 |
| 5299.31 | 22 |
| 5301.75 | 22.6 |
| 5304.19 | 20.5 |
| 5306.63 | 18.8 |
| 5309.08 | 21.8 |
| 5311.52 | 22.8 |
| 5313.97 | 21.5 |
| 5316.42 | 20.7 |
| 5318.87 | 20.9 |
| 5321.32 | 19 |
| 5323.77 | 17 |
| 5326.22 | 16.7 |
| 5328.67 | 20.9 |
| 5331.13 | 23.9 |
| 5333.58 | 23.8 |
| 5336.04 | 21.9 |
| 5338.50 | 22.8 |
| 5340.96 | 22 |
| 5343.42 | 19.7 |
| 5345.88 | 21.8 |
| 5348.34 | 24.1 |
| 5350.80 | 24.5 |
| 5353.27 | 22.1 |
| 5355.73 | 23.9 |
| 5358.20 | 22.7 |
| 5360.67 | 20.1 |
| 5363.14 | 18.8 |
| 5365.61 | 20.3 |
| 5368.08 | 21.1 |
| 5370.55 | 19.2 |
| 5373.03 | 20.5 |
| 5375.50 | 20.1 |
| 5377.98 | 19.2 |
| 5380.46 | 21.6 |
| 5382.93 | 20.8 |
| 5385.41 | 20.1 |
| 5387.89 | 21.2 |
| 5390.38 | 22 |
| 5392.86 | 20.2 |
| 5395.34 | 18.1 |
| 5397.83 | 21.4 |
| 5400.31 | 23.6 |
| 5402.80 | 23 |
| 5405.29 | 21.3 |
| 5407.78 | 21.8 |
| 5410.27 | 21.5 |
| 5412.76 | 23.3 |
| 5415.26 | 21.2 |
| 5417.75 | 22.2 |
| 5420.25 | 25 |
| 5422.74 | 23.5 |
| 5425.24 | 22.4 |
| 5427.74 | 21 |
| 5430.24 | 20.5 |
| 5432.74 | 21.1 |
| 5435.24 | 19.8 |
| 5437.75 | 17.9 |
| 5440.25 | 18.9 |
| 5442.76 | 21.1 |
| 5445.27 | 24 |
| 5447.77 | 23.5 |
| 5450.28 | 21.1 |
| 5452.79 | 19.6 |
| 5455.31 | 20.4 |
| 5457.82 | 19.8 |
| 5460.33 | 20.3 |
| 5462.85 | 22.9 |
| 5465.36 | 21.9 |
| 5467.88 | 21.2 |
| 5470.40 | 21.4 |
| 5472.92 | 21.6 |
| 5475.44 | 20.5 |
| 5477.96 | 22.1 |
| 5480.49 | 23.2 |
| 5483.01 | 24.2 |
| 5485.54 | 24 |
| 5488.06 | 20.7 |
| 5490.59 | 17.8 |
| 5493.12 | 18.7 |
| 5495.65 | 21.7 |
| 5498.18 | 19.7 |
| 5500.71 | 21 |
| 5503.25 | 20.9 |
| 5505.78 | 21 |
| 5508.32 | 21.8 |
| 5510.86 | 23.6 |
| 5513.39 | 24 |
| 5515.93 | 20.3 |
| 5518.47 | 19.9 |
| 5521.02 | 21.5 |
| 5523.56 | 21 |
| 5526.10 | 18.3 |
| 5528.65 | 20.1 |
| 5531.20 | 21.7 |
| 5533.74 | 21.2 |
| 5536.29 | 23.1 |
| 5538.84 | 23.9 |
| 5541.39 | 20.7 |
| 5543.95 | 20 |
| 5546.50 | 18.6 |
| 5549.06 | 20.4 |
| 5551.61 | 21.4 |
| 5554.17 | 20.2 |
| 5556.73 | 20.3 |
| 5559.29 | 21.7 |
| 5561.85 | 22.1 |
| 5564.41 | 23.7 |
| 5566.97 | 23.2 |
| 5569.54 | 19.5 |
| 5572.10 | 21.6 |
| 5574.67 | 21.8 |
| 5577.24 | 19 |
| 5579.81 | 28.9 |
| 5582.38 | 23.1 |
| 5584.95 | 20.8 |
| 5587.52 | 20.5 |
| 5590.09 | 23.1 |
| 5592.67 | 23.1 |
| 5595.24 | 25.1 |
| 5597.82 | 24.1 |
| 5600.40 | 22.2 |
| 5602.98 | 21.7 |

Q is 1.0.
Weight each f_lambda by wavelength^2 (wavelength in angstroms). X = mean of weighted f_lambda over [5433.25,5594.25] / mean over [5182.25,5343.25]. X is 1.2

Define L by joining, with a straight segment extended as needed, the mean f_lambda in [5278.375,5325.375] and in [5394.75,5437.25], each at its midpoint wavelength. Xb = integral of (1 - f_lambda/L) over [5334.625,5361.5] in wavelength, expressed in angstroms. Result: -2.0 angstroms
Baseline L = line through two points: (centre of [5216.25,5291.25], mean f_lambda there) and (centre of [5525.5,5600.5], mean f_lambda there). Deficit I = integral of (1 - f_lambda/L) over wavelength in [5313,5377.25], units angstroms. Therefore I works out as -4.6 angstroms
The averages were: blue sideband 18.9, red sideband 21.8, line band 21.1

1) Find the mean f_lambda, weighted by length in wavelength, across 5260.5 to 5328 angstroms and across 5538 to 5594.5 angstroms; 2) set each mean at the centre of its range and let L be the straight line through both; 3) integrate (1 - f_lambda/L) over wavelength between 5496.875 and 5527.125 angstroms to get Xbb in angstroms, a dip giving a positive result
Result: 0.4 angstroms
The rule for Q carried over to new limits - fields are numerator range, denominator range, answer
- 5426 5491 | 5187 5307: 1.14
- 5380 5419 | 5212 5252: 1.19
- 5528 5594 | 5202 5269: 1.18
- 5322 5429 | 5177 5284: 1.17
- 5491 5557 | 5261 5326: 1.04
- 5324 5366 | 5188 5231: 1.28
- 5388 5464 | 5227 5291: 1.11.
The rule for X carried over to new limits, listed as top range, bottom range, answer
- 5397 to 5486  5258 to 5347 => 1.11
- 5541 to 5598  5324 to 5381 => 1.11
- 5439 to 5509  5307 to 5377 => 1.05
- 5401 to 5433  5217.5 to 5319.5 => 1.20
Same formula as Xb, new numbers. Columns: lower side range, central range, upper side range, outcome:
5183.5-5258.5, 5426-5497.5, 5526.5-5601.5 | -1.75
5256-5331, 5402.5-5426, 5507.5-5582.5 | -1.90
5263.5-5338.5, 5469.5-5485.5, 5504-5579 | -0.95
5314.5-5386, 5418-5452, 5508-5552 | -0.65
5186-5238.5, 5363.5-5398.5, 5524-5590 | -1.89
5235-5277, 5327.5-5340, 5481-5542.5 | -1.66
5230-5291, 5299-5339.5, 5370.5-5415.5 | -1.83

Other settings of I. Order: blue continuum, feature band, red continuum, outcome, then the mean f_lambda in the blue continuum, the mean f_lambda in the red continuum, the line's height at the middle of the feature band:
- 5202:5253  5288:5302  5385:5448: -1.1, 18.1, 21.5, 19.3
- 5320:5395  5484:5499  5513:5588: 0.5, 21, 21.4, 21.3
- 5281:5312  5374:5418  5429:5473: -1.1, 20.3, 20.9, 20.7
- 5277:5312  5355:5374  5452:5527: -0.1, 20.3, 21.2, 20.6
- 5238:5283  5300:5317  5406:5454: -1.0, 19.5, 21.5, 20.1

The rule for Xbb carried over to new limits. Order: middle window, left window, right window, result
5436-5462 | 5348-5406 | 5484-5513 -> 0.6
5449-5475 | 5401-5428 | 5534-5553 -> 1.1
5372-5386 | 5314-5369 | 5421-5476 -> 0.6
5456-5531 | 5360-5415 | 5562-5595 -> 1.9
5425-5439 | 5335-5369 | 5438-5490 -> 0.8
